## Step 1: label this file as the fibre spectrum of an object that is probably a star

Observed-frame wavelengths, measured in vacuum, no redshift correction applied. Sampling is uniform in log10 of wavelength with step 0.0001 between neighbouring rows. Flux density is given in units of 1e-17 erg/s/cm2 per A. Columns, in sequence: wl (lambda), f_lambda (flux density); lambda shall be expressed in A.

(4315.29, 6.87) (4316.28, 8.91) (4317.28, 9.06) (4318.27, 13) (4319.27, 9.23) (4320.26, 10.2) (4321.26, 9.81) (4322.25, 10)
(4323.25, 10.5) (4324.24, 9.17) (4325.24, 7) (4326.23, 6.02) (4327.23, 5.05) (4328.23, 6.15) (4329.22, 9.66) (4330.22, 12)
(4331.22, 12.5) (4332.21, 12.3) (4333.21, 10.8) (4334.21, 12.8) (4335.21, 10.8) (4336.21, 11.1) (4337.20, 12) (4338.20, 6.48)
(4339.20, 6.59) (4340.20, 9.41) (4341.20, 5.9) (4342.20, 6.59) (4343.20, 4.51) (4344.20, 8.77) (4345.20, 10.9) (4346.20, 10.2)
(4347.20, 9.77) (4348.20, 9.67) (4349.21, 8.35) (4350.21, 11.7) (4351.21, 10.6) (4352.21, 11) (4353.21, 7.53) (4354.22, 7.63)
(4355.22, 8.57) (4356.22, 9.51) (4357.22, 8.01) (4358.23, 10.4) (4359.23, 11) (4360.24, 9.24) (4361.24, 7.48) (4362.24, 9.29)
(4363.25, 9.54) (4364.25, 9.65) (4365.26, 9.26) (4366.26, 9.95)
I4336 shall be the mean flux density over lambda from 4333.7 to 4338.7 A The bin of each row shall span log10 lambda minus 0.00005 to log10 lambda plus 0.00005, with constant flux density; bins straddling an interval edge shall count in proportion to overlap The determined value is 10.6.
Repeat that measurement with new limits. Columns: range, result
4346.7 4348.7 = 9.73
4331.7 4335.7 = 11.7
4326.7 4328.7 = 5.58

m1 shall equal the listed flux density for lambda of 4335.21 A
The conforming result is 10.8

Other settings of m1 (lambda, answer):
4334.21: 12.8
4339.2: 6.59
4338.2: 6.48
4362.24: 9.29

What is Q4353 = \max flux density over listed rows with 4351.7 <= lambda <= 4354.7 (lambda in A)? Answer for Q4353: 11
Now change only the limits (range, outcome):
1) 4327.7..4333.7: 12.5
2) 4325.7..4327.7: 6.02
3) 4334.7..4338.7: 12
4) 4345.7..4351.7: 11.7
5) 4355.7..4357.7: 9.51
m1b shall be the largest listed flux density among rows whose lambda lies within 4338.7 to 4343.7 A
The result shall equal 9.41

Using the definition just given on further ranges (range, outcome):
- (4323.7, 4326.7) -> 9.17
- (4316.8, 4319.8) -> 13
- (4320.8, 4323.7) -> 10.5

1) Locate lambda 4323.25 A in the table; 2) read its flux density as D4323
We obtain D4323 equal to 10.5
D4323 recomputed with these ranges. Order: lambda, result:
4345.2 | 10.9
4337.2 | 12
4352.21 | 11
